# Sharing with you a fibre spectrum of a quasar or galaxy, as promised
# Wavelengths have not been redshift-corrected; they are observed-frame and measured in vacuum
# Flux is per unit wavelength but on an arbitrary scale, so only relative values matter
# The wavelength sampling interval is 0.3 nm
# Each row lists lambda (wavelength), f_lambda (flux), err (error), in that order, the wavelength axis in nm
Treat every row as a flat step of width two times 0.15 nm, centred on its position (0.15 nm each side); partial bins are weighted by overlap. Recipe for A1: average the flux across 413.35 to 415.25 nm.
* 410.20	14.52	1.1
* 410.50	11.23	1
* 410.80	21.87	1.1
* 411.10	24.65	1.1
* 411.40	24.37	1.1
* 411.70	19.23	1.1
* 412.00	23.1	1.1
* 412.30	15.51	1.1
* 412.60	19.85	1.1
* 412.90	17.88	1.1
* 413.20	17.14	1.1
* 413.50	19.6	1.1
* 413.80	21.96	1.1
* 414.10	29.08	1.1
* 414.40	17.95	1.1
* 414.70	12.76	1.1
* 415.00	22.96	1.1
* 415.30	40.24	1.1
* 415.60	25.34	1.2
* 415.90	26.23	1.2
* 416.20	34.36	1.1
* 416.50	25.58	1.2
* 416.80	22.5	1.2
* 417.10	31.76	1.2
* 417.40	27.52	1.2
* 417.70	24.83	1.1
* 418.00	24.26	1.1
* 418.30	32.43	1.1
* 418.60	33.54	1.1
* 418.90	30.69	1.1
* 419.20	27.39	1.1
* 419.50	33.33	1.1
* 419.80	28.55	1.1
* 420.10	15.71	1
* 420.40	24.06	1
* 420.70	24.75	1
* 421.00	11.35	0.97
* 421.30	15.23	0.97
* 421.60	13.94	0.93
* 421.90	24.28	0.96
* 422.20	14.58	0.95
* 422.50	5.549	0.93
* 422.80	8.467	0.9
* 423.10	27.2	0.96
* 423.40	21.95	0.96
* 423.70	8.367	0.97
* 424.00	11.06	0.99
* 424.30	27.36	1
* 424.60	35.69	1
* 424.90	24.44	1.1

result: 21.7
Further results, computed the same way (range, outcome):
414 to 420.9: 26.6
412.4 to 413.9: 19.1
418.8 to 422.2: 22.2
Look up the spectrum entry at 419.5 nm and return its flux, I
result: 33.33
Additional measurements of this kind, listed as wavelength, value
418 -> 24.26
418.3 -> 32.43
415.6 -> 25.34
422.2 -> 14.58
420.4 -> 24.06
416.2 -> 34.36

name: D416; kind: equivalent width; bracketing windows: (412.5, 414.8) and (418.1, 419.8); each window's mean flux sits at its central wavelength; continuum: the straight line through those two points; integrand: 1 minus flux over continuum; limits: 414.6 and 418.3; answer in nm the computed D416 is -0.20 nm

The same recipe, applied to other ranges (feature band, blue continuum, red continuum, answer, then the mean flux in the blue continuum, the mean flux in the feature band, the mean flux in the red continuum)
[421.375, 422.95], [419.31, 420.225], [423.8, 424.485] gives 0.64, 26.2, 13.5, 19.3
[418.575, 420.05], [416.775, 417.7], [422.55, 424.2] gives -0.38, 27.5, 29.4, 15.2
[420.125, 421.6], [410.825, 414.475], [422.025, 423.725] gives -0.18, 21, 18.1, 14.9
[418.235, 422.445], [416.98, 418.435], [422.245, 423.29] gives -0.35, 28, 23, 14.1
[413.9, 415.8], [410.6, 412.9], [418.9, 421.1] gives -0.22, 20.8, 24.7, 24.4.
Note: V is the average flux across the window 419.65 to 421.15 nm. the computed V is 20.9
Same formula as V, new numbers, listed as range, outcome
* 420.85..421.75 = 13.5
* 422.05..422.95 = 9.53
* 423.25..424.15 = 13.8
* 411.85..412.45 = 19.3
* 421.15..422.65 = 14.7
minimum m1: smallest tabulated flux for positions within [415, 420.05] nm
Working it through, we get 22.5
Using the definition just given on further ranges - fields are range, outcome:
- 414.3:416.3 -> 12.76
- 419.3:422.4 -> 11.35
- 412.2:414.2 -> 15.51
